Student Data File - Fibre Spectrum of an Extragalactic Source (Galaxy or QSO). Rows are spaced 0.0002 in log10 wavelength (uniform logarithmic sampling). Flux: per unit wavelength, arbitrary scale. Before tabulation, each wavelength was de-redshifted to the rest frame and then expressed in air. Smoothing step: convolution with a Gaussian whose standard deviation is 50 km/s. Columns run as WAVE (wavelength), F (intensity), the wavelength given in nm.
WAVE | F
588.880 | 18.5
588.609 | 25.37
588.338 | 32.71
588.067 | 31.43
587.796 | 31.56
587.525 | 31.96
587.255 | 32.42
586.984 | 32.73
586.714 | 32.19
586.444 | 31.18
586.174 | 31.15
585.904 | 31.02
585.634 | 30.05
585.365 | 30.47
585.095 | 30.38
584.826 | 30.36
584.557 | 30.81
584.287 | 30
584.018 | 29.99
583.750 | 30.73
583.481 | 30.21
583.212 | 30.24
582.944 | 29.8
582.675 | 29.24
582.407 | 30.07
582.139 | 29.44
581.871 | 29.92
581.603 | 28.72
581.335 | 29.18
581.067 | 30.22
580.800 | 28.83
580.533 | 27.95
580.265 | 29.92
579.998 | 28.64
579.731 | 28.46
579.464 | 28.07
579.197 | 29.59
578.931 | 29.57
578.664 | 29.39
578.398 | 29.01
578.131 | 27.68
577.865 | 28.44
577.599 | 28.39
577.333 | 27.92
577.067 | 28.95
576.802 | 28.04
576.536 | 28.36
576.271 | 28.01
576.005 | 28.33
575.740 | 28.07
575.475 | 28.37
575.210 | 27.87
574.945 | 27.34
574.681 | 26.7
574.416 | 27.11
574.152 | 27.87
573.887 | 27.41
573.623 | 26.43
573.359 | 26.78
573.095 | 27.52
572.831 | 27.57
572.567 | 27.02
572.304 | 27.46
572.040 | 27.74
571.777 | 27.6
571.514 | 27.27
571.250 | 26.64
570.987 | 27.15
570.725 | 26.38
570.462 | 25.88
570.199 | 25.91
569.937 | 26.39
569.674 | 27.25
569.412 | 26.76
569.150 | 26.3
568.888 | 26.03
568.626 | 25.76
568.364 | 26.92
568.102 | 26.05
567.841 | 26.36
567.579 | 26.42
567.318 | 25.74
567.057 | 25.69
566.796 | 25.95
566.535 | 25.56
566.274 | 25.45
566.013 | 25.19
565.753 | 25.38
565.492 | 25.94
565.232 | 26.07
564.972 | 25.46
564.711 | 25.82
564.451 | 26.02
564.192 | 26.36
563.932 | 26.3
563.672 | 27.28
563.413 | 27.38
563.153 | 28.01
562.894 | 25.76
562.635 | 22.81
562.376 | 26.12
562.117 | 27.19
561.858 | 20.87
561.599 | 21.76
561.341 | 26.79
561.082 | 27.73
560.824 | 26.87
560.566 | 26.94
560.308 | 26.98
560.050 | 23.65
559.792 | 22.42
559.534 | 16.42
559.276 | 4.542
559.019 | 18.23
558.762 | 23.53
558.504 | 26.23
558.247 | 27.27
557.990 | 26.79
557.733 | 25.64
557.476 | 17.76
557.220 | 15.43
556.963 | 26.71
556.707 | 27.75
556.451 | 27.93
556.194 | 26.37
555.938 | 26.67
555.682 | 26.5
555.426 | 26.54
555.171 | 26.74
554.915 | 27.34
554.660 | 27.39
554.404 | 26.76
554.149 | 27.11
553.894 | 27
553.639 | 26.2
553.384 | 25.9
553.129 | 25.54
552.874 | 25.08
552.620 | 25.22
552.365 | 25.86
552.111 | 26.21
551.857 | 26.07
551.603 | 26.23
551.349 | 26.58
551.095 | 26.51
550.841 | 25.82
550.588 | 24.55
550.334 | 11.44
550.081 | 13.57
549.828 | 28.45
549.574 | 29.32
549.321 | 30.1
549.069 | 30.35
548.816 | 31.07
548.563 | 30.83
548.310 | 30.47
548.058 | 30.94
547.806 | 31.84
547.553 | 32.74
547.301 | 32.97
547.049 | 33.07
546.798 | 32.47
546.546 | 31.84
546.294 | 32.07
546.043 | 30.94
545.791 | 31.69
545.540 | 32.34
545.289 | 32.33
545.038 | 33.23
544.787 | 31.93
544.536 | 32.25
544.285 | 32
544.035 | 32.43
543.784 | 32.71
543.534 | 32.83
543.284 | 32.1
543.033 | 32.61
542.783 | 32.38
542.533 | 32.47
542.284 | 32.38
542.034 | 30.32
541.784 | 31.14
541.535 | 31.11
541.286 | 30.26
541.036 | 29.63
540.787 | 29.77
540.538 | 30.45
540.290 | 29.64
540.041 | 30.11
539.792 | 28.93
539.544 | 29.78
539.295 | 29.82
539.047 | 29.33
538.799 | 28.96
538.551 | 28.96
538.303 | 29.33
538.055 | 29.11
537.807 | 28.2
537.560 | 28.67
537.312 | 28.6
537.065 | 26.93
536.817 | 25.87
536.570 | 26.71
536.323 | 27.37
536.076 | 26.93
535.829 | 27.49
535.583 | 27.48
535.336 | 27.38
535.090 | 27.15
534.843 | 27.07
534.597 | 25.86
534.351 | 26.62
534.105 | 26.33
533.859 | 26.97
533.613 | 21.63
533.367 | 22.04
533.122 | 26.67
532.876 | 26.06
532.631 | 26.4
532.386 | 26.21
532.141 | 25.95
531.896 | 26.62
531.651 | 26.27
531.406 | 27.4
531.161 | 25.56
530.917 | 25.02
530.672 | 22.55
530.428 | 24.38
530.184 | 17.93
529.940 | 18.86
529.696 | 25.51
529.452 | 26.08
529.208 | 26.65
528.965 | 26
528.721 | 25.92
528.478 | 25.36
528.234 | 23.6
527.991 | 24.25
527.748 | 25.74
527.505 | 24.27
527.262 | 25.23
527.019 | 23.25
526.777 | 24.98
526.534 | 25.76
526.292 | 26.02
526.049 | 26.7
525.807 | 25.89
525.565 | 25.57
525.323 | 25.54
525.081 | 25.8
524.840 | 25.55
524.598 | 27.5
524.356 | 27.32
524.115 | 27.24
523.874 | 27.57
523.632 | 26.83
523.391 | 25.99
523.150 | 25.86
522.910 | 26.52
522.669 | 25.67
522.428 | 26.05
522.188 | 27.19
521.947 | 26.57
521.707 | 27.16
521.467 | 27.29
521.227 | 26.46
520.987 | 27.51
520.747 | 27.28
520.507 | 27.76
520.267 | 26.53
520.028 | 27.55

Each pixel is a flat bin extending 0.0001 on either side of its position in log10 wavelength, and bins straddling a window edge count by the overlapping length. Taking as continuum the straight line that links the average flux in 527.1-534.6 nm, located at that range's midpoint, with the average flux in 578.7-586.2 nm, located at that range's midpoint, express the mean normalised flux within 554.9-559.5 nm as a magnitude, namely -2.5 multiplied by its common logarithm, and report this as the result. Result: 0.16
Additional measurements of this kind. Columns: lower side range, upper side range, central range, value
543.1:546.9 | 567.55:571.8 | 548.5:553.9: 0.195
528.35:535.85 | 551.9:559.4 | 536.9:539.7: -0.146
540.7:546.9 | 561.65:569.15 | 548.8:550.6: 0.228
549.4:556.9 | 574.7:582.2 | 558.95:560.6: 0.329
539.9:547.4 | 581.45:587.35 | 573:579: 0.103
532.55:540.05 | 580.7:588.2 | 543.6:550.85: -0.070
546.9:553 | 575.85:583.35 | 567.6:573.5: 0.067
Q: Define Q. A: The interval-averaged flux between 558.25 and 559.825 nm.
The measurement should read 19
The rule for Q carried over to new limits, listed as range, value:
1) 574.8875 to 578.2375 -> 28.2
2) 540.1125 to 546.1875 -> 31.6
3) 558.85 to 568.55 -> 24.7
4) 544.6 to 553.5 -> 28.5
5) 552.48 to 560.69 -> 24.4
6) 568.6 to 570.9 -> 26.3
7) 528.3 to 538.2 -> 25.9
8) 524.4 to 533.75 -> 25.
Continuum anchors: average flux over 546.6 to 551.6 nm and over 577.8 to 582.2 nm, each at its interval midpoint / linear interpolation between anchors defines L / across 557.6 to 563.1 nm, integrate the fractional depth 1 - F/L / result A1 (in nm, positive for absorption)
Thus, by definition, 0.93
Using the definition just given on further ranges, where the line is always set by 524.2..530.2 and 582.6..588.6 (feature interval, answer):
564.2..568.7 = 0.48 nm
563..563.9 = 0.04 nm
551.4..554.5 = 0.17 nm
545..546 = -0.20 nm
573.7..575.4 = 0.14 nm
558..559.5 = 0.42 nm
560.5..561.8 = 0.13 nm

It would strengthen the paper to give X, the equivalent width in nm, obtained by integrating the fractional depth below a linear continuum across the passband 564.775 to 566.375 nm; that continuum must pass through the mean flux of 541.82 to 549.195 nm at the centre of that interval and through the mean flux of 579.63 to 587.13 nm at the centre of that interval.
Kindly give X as 0.28 nm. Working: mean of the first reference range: 32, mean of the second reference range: 30.1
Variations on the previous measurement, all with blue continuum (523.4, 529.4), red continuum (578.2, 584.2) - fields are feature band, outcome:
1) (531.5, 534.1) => 0.07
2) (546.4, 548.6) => -0.39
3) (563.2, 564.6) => 0.08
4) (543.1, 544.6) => -0.30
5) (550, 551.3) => 0.30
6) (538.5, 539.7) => -0.12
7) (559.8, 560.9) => 0.09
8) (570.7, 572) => 0.07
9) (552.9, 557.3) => 0.23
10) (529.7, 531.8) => 0.19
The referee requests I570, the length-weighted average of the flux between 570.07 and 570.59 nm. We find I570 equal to 25.9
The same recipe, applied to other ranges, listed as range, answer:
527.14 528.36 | 24.6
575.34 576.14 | 28.2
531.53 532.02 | 26.4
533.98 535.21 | 26.6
